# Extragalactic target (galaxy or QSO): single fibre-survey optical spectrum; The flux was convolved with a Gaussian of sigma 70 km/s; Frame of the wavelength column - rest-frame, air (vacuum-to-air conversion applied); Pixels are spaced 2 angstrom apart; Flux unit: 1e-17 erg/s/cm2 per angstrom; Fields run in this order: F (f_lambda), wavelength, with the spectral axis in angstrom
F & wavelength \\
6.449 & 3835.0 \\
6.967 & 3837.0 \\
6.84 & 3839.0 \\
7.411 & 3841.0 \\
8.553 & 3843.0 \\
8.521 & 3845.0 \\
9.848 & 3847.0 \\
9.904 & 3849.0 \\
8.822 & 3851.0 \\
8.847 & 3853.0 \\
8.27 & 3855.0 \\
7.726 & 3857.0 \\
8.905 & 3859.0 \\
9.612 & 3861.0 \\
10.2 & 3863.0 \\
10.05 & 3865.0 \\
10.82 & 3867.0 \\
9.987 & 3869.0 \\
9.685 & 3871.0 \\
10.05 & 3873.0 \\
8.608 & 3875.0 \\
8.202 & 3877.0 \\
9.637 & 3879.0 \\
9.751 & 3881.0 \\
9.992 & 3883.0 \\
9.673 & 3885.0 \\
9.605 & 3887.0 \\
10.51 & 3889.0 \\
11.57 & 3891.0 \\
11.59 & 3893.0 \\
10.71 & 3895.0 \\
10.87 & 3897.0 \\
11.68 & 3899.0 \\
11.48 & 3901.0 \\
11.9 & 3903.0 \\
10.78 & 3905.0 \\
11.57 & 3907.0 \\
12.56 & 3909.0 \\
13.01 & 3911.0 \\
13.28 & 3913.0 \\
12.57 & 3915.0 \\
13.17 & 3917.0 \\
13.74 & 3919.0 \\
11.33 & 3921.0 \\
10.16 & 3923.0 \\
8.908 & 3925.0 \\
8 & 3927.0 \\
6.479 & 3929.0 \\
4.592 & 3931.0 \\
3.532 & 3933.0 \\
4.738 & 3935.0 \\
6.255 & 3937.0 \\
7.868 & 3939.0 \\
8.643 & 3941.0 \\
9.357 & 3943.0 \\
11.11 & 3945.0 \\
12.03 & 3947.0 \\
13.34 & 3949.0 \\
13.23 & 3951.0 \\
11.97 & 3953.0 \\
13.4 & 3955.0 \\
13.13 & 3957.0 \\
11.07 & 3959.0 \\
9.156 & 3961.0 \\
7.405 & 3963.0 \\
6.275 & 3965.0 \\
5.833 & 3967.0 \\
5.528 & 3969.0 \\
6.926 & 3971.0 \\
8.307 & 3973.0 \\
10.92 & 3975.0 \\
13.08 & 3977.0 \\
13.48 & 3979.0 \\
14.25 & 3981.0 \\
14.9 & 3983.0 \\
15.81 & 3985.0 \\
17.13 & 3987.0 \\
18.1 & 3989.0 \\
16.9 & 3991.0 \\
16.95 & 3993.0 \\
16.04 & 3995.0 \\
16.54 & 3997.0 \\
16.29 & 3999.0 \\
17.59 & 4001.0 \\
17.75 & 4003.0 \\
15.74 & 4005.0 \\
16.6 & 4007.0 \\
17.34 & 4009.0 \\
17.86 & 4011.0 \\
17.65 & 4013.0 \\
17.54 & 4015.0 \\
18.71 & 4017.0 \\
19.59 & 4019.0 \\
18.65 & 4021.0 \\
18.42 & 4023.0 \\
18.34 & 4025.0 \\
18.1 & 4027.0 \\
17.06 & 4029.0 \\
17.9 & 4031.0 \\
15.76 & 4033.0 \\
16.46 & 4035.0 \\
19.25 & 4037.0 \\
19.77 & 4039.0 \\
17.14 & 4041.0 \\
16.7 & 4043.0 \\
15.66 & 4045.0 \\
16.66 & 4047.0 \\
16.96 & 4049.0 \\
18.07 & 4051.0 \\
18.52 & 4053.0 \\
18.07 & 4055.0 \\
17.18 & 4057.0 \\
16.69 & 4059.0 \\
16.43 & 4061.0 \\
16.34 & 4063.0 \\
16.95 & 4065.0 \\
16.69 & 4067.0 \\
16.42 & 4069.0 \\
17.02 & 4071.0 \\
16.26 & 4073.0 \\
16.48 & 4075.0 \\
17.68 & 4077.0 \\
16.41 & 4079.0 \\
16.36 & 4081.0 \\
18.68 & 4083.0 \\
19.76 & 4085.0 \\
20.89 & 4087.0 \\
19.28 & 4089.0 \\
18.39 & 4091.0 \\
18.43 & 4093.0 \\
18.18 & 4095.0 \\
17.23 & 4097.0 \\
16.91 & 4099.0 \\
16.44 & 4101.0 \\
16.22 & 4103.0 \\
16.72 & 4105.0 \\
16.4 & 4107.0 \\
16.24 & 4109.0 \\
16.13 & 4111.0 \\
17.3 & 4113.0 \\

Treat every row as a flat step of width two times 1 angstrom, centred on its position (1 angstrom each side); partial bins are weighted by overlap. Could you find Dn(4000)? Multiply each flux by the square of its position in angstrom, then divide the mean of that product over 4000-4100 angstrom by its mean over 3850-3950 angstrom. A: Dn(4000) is 1.91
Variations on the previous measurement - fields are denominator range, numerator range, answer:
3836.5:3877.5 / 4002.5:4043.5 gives 2.15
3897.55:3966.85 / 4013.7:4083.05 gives 1.81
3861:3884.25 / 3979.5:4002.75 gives 1.79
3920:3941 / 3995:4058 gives 2.54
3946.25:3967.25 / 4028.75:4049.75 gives 1.67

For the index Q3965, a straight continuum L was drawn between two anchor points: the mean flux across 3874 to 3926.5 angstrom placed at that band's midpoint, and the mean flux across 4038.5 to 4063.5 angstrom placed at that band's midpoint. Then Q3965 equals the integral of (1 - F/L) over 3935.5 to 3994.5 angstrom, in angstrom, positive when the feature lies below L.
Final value 10.0 angstrom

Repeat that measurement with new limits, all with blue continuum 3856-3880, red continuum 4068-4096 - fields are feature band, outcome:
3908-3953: 7.23 angstrom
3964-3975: 5.31 angstrom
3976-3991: -1.44 angstrom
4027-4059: -2.11 angstrom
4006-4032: -4.37 angstrom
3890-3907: -1.09 angstrom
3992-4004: -1.88 angstrom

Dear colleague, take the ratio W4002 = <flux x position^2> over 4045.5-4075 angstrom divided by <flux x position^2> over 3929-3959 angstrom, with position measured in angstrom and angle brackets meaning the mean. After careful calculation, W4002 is 1.90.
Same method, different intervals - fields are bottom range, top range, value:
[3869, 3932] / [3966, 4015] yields 1.45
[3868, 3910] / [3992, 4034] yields 1.77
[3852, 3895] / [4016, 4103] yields 1.99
